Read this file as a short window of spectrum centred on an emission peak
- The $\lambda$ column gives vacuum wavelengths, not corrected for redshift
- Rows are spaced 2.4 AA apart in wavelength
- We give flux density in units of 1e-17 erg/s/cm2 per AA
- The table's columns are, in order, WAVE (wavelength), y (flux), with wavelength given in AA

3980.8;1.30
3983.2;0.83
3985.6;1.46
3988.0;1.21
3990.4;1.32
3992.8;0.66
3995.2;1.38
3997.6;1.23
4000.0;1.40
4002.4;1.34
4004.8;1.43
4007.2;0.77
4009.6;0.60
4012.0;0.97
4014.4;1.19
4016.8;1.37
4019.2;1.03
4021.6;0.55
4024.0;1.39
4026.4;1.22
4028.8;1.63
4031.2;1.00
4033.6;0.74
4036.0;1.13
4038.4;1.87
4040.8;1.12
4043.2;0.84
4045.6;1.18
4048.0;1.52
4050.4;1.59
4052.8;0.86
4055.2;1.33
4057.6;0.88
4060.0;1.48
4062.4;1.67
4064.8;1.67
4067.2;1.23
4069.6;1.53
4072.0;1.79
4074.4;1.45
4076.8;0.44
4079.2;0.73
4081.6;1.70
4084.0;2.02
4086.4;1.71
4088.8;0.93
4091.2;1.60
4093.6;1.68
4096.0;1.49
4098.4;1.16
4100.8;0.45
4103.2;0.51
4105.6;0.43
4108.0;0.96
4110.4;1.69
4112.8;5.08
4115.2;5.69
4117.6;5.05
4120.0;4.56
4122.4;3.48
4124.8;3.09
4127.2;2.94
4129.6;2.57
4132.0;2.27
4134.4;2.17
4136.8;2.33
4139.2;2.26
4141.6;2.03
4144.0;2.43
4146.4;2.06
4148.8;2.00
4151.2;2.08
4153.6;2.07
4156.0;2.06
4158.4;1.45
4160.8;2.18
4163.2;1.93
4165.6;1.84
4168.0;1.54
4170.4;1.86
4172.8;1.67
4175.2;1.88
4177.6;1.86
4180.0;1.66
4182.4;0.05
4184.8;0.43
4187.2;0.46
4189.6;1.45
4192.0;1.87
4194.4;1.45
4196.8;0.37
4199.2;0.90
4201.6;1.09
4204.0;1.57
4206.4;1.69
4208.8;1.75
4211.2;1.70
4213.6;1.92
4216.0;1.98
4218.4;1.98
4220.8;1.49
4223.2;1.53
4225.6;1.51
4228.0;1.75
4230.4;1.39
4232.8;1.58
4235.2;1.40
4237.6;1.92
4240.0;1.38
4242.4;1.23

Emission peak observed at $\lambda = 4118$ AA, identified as Ly-alpha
